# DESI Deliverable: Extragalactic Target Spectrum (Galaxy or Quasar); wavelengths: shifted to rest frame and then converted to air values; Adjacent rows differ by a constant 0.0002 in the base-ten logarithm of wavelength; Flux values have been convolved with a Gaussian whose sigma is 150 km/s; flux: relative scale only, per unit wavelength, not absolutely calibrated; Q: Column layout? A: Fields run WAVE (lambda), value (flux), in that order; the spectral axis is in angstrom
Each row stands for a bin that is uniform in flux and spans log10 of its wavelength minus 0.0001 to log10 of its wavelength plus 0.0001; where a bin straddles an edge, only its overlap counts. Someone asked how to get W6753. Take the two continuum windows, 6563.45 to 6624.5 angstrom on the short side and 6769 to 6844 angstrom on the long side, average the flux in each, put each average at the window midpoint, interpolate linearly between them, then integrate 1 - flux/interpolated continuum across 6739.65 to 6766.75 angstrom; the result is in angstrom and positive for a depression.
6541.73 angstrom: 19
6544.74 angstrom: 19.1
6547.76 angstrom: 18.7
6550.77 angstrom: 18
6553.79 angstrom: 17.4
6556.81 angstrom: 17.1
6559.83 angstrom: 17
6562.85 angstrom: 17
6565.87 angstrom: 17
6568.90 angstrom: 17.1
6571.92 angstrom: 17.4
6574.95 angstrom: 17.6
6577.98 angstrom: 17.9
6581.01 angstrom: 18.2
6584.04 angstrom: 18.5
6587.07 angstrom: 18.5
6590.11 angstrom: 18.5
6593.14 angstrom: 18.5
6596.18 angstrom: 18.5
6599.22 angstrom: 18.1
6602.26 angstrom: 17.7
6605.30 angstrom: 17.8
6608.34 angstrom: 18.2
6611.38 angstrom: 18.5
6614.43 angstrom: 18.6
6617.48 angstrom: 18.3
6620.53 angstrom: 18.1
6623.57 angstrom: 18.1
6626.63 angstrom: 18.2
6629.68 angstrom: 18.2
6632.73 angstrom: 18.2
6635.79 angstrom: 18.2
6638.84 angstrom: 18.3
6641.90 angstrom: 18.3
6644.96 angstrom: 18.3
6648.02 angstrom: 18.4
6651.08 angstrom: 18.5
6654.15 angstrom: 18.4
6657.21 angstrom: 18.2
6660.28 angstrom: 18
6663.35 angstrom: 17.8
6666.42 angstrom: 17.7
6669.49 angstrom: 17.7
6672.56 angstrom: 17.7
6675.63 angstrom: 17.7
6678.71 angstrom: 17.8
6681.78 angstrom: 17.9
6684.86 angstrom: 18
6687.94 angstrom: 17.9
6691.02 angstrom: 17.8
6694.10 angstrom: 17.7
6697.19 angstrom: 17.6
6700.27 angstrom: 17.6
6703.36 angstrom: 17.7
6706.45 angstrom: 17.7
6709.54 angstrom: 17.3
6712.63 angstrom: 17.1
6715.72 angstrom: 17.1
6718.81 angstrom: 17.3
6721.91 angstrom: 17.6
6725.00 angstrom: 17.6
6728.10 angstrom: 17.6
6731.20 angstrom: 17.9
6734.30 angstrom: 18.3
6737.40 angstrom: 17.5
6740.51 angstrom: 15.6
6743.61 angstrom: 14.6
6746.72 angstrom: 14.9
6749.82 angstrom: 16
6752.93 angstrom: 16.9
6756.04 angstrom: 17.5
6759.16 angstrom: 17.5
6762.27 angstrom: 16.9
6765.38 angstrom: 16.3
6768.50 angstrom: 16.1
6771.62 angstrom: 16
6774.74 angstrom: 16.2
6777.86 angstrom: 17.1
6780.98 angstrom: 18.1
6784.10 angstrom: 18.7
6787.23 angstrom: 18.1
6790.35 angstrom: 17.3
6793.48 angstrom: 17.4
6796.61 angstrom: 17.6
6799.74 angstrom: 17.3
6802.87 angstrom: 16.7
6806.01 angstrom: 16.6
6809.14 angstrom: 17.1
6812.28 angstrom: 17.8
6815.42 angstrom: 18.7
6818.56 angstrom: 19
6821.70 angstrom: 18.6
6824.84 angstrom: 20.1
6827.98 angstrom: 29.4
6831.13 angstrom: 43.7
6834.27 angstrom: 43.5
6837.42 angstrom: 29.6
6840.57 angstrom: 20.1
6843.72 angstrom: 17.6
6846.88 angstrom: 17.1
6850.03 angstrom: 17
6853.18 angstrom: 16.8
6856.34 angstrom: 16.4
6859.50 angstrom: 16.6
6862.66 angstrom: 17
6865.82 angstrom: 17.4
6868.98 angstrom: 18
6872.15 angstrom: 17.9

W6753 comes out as 5.30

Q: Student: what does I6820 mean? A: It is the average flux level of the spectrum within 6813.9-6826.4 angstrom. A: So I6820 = 19.1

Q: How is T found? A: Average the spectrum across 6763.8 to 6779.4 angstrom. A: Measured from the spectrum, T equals 16.3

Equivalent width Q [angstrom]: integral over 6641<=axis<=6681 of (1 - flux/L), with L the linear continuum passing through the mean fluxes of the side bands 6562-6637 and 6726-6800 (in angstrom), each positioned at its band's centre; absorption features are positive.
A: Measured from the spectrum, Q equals -0.9 angstrom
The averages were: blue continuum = 18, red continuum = 17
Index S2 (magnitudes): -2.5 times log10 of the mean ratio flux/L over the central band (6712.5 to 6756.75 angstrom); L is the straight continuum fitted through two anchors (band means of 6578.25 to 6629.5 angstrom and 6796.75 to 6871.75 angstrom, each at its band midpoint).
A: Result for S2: 0.169 mag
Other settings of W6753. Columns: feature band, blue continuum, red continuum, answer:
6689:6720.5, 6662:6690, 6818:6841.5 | 3.7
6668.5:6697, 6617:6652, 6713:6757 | -0.3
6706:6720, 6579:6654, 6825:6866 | 2.2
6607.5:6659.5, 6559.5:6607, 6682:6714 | -1.5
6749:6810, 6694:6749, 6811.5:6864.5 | 8.1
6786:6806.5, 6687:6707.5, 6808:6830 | 2.8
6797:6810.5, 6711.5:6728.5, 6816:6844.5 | 4.2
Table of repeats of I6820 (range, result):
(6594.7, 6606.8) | 18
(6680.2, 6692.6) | 17.9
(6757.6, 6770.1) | 16.7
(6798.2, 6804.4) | 17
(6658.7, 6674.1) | 17.8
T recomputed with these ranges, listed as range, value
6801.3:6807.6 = 16.7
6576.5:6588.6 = 18.3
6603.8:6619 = 18.3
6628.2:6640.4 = 18.2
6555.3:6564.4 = 17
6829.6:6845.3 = 30.9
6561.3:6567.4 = 17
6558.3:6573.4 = 17.1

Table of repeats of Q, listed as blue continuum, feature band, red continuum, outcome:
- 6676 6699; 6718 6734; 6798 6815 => -0.1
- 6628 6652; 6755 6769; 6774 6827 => 0.9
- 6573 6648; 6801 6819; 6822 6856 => 4.9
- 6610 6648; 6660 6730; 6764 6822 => 1.1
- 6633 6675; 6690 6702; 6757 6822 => 0.1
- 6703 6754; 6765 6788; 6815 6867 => 2.6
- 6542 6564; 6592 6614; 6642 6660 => -0.1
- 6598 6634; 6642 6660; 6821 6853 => 0.9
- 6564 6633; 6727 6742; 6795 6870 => 1.7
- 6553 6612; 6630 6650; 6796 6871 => 0.2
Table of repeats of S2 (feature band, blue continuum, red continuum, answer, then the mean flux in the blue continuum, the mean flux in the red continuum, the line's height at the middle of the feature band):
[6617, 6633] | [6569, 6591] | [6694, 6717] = -0.02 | 18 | 17.5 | 17.8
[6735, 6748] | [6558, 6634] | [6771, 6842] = 0.26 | 18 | 21.2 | 20.2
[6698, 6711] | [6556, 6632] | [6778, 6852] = 0.11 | 18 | 21.1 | 19.5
